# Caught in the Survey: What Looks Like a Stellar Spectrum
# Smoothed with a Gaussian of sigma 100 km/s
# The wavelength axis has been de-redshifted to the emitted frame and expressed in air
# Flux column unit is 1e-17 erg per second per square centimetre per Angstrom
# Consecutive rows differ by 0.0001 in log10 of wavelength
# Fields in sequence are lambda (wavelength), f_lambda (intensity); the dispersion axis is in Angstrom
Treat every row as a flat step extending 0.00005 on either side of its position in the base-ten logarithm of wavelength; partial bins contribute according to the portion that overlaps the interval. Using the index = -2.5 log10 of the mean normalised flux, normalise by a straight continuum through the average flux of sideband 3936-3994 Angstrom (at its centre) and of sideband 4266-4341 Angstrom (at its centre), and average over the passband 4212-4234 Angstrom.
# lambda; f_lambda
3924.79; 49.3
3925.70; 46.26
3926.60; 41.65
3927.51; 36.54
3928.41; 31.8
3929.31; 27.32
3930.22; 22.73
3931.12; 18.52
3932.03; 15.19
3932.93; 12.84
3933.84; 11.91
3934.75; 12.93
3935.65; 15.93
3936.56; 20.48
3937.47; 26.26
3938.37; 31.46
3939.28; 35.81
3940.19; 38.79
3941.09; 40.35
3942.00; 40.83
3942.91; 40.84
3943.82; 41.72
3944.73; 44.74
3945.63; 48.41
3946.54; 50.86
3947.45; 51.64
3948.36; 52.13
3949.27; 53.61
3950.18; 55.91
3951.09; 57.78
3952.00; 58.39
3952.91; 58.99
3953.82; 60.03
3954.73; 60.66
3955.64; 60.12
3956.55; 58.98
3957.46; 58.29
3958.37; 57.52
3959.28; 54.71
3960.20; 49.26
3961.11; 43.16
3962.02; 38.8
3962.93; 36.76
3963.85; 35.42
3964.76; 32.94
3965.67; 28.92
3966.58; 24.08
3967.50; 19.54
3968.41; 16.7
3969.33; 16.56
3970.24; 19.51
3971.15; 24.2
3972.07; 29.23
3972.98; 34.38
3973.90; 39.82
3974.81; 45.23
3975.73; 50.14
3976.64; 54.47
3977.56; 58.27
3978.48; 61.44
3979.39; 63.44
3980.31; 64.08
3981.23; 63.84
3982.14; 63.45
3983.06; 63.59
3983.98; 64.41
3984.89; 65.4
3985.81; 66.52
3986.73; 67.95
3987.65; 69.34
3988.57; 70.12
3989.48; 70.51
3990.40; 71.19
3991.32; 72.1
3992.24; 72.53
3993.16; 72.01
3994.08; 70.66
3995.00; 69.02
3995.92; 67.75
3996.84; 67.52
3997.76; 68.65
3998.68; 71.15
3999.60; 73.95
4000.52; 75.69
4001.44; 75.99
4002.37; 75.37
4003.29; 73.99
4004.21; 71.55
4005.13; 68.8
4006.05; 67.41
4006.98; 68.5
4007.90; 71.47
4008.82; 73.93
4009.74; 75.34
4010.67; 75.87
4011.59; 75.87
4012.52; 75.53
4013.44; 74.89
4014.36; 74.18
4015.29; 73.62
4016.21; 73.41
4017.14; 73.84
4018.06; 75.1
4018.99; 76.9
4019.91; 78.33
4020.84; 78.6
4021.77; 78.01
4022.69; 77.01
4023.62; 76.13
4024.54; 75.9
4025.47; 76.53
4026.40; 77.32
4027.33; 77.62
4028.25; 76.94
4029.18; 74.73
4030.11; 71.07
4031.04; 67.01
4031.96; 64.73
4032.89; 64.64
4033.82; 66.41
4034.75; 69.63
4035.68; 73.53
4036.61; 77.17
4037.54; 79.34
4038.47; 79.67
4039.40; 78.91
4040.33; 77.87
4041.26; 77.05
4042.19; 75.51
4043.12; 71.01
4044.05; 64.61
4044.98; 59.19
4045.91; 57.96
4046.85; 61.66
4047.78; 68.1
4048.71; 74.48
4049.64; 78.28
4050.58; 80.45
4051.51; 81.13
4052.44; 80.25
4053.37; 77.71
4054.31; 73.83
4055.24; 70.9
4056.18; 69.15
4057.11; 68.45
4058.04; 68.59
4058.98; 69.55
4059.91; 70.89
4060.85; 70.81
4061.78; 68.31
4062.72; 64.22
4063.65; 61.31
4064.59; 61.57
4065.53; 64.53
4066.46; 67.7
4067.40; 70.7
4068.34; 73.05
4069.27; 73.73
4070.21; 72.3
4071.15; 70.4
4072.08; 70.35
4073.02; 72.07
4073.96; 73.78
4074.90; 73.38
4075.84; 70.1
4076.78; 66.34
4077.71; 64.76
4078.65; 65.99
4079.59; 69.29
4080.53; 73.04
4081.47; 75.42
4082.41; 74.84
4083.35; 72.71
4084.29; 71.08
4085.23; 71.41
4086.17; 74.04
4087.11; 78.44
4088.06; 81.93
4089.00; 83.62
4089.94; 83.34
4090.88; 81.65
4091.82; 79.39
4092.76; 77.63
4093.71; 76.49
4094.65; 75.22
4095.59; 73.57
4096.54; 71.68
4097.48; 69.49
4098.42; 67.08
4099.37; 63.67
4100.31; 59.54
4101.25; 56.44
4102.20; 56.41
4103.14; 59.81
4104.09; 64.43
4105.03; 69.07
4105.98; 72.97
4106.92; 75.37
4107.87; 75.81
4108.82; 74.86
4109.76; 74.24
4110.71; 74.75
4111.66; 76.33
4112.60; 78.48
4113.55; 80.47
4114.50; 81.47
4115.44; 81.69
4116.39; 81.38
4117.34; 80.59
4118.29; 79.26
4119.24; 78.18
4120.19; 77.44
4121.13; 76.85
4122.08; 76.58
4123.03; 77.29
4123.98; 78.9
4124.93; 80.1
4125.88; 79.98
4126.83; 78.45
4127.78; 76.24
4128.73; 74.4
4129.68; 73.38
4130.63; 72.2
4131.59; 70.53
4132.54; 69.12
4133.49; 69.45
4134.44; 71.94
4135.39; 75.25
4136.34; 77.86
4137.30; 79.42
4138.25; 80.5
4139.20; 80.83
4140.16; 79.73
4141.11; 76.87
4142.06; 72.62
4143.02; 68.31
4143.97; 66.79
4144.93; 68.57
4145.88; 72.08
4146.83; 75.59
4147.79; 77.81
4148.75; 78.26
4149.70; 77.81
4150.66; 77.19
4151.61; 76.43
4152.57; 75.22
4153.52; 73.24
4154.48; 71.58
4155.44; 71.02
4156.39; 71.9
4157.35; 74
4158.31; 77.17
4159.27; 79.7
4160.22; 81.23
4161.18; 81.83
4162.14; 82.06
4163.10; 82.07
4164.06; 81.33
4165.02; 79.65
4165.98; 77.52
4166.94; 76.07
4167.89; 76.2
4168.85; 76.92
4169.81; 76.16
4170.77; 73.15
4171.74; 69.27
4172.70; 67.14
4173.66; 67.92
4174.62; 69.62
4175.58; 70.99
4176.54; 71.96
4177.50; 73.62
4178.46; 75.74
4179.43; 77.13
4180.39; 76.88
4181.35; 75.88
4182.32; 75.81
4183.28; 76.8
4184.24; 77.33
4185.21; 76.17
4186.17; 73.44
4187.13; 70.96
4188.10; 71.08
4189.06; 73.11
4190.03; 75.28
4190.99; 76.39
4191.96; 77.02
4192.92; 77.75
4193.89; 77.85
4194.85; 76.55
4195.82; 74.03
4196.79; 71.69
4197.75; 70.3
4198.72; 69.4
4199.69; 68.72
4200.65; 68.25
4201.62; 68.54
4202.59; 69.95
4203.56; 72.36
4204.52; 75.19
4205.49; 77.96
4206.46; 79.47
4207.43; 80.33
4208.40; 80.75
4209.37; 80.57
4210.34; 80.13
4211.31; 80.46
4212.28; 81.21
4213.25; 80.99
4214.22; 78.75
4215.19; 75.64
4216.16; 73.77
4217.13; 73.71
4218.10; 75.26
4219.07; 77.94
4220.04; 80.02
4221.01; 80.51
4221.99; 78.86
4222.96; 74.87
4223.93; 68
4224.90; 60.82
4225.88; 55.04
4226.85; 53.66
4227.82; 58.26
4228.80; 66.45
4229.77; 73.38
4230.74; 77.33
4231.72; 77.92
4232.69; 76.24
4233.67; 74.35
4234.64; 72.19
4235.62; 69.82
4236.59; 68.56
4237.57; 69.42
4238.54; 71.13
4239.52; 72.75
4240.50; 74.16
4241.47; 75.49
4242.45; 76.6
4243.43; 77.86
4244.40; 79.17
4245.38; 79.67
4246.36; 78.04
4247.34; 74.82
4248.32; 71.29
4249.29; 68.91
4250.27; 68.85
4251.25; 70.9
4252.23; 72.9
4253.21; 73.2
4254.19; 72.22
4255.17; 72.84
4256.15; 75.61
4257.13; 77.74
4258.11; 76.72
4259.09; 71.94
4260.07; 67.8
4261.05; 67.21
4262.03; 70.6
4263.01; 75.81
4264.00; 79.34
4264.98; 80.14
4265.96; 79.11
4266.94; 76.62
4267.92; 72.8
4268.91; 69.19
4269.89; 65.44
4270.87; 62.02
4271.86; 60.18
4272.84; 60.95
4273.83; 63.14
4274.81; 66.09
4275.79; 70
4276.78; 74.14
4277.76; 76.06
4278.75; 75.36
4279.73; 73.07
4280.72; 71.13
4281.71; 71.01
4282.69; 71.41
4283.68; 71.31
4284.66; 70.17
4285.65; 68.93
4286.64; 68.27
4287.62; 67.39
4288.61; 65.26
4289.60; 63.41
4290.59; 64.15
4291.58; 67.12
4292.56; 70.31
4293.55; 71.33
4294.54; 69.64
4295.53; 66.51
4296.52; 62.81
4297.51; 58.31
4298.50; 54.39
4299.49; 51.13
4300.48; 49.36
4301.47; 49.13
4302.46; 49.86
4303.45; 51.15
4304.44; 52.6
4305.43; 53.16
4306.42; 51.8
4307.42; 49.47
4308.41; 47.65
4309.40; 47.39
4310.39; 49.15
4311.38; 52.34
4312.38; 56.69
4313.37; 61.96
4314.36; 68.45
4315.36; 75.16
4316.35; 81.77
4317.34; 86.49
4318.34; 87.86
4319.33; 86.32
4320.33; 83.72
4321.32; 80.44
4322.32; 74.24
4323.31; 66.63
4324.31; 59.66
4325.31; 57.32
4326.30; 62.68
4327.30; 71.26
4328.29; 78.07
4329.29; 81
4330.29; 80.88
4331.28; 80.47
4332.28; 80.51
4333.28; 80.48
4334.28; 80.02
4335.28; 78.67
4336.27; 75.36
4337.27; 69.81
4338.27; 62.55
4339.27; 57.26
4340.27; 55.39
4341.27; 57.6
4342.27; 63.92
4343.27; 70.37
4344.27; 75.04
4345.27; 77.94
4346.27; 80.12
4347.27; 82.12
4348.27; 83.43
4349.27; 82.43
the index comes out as -0.160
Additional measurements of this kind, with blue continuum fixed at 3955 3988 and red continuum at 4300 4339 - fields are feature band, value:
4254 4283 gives -0.12 mag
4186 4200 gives -0.23 mag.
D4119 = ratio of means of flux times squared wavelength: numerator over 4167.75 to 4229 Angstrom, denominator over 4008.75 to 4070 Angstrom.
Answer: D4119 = 1.10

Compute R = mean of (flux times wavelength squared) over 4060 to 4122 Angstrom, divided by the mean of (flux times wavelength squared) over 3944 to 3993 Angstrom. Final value 1.5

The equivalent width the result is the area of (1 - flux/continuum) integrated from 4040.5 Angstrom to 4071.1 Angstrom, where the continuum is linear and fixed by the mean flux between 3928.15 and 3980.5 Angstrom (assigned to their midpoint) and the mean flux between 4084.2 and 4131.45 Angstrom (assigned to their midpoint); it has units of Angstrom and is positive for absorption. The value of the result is -3.7 Angstrom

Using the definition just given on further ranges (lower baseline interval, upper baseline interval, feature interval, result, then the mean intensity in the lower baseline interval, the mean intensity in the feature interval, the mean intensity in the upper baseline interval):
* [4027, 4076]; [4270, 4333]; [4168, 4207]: -2.9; 71.2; 73.6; 66.2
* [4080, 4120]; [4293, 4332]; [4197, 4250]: -3.9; 74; 73.6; 64.7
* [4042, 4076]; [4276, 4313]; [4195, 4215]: -3.2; 70.2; 75.5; 61.7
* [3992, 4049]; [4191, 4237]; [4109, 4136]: -1.2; 72.7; 76.6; 73.7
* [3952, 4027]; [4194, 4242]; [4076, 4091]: -1.7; 61.3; 74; 73.3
